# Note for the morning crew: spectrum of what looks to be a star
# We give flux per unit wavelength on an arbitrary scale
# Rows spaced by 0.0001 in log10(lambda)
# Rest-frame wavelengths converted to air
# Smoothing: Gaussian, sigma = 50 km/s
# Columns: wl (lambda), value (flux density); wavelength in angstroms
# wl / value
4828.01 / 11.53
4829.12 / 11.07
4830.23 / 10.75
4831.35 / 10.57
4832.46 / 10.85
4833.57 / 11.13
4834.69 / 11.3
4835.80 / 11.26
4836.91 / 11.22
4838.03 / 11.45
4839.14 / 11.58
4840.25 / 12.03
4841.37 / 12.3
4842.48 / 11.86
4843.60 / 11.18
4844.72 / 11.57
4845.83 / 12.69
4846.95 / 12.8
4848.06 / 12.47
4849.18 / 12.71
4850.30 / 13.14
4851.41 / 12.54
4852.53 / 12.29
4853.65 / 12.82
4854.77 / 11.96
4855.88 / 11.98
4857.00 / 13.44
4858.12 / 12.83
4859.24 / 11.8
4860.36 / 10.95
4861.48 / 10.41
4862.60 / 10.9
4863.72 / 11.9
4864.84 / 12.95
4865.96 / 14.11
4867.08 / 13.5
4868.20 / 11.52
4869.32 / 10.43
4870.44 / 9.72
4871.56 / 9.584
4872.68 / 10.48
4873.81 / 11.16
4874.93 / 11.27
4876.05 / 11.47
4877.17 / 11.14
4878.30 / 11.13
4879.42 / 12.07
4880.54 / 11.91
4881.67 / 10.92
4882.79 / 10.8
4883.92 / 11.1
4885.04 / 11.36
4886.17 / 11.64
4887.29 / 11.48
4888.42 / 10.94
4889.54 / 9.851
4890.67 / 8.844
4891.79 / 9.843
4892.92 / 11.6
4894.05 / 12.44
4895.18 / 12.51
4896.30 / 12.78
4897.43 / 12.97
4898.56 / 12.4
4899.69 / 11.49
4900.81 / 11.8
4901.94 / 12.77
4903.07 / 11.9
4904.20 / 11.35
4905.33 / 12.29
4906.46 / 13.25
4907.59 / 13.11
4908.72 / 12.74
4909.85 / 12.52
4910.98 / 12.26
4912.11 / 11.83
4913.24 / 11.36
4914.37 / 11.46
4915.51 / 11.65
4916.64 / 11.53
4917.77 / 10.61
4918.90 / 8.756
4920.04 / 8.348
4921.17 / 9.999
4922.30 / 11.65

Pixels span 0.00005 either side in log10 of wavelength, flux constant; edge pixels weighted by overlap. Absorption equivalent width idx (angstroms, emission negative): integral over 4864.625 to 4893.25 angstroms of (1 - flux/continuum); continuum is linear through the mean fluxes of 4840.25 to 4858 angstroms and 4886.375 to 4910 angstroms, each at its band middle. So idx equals 2.1 angstroms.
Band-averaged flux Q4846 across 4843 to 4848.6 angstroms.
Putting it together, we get 12.1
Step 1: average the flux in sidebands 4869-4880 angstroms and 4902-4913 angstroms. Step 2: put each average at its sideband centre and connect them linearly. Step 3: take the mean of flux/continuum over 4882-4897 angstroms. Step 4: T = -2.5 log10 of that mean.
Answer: 0.03 mag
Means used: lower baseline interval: 10.9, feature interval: 11.2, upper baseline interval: 12.4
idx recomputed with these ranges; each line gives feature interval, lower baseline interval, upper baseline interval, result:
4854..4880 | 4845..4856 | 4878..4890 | 0.6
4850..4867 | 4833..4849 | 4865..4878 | -1.1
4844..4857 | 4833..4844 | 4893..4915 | -0.9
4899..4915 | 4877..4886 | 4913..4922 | -2.1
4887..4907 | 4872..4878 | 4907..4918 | -0.2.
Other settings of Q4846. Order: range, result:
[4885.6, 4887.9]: 11.5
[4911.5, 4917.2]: 11.6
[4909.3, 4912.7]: 12.2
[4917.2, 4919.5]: 9.66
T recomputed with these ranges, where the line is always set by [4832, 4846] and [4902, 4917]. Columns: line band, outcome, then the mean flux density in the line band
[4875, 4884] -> 0.05 mag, 11.3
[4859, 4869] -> -0.02 mag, 12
